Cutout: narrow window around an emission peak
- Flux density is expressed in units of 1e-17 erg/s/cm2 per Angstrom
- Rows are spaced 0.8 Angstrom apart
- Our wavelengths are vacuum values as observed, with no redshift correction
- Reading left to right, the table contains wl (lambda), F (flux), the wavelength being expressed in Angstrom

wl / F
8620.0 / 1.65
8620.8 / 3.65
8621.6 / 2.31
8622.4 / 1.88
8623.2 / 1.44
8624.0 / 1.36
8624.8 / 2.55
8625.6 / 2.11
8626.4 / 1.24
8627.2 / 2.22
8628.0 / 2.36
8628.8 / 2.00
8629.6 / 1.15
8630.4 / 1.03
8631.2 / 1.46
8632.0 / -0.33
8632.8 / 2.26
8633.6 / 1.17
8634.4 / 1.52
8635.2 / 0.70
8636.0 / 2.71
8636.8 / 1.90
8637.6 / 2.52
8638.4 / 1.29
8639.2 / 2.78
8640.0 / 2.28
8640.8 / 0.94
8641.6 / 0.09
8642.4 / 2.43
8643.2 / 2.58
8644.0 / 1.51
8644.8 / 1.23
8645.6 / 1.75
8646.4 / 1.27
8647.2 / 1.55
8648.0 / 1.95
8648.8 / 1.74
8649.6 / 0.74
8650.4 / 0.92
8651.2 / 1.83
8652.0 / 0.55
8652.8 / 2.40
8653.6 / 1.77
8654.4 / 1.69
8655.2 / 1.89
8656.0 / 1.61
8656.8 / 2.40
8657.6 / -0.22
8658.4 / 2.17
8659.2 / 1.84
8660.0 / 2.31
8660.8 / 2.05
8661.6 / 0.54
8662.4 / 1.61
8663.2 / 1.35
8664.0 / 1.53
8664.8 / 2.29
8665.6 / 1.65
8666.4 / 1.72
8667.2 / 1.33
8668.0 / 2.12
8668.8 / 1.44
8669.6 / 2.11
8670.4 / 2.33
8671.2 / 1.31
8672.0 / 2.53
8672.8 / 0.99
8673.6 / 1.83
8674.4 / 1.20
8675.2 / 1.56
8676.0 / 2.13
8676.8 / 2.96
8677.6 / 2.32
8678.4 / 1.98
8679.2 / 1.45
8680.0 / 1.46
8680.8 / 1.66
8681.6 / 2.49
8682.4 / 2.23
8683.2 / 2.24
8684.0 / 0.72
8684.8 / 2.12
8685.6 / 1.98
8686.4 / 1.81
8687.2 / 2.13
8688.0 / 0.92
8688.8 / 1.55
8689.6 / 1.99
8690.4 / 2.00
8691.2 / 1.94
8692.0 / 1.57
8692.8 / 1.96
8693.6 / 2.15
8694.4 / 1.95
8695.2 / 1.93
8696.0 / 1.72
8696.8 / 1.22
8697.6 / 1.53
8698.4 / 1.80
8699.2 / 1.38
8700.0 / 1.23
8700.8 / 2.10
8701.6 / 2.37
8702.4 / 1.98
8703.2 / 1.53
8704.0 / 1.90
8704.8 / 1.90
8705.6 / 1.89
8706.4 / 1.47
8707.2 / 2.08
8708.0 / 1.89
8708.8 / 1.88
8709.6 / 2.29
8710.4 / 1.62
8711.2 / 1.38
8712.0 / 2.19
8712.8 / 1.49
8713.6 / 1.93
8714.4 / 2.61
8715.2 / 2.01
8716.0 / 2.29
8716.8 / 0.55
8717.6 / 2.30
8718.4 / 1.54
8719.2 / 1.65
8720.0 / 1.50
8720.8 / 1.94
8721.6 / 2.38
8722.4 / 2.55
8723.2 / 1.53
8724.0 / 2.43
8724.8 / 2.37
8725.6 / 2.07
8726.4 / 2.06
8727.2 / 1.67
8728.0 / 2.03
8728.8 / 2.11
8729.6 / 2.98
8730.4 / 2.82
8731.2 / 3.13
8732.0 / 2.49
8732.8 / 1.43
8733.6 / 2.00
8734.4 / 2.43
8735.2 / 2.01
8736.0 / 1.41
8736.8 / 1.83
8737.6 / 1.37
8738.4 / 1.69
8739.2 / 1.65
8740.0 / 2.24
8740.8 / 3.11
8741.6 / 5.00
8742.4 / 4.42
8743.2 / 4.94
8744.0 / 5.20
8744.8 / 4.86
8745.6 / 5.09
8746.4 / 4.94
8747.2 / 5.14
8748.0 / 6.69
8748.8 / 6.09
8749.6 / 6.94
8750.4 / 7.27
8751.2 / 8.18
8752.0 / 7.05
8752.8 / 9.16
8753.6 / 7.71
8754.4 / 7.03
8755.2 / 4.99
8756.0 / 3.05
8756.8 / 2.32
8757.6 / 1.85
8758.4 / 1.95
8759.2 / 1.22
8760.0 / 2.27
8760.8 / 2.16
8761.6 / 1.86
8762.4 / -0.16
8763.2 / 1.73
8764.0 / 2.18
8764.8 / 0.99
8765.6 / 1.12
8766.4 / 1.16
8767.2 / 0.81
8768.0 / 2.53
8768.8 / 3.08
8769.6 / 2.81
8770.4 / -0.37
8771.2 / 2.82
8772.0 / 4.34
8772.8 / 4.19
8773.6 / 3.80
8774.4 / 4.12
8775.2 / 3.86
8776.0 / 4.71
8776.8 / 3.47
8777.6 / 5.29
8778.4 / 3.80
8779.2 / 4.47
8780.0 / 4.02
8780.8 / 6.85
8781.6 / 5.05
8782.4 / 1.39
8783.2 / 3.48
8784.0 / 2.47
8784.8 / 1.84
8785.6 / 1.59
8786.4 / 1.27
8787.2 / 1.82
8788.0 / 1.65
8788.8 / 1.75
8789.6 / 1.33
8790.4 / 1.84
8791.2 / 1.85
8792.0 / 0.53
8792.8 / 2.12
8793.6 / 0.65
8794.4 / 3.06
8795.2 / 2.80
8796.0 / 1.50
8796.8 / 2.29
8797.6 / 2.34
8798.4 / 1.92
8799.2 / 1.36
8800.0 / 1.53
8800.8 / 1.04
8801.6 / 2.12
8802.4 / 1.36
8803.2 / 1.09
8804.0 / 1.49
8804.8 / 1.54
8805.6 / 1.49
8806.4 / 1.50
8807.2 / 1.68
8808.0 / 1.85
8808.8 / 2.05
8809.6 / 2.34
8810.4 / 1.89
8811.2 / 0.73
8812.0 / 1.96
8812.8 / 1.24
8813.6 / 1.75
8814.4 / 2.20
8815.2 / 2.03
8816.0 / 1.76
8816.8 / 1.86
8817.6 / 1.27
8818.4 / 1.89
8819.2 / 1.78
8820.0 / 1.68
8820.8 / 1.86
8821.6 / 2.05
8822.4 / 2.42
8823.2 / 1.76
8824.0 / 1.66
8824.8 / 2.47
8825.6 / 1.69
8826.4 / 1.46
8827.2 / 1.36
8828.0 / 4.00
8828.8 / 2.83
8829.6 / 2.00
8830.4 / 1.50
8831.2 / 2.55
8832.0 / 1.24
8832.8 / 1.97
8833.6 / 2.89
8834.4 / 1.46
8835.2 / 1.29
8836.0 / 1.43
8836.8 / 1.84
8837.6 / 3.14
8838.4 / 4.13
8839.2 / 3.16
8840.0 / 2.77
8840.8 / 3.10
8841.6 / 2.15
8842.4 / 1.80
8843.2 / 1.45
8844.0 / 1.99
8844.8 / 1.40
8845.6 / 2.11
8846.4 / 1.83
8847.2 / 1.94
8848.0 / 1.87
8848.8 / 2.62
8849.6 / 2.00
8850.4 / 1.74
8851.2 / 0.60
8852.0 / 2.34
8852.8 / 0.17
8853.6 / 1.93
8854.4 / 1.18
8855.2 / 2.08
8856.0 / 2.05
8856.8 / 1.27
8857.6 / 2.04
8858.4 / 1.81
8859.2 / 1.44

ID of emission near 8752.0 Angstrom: H-alpha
